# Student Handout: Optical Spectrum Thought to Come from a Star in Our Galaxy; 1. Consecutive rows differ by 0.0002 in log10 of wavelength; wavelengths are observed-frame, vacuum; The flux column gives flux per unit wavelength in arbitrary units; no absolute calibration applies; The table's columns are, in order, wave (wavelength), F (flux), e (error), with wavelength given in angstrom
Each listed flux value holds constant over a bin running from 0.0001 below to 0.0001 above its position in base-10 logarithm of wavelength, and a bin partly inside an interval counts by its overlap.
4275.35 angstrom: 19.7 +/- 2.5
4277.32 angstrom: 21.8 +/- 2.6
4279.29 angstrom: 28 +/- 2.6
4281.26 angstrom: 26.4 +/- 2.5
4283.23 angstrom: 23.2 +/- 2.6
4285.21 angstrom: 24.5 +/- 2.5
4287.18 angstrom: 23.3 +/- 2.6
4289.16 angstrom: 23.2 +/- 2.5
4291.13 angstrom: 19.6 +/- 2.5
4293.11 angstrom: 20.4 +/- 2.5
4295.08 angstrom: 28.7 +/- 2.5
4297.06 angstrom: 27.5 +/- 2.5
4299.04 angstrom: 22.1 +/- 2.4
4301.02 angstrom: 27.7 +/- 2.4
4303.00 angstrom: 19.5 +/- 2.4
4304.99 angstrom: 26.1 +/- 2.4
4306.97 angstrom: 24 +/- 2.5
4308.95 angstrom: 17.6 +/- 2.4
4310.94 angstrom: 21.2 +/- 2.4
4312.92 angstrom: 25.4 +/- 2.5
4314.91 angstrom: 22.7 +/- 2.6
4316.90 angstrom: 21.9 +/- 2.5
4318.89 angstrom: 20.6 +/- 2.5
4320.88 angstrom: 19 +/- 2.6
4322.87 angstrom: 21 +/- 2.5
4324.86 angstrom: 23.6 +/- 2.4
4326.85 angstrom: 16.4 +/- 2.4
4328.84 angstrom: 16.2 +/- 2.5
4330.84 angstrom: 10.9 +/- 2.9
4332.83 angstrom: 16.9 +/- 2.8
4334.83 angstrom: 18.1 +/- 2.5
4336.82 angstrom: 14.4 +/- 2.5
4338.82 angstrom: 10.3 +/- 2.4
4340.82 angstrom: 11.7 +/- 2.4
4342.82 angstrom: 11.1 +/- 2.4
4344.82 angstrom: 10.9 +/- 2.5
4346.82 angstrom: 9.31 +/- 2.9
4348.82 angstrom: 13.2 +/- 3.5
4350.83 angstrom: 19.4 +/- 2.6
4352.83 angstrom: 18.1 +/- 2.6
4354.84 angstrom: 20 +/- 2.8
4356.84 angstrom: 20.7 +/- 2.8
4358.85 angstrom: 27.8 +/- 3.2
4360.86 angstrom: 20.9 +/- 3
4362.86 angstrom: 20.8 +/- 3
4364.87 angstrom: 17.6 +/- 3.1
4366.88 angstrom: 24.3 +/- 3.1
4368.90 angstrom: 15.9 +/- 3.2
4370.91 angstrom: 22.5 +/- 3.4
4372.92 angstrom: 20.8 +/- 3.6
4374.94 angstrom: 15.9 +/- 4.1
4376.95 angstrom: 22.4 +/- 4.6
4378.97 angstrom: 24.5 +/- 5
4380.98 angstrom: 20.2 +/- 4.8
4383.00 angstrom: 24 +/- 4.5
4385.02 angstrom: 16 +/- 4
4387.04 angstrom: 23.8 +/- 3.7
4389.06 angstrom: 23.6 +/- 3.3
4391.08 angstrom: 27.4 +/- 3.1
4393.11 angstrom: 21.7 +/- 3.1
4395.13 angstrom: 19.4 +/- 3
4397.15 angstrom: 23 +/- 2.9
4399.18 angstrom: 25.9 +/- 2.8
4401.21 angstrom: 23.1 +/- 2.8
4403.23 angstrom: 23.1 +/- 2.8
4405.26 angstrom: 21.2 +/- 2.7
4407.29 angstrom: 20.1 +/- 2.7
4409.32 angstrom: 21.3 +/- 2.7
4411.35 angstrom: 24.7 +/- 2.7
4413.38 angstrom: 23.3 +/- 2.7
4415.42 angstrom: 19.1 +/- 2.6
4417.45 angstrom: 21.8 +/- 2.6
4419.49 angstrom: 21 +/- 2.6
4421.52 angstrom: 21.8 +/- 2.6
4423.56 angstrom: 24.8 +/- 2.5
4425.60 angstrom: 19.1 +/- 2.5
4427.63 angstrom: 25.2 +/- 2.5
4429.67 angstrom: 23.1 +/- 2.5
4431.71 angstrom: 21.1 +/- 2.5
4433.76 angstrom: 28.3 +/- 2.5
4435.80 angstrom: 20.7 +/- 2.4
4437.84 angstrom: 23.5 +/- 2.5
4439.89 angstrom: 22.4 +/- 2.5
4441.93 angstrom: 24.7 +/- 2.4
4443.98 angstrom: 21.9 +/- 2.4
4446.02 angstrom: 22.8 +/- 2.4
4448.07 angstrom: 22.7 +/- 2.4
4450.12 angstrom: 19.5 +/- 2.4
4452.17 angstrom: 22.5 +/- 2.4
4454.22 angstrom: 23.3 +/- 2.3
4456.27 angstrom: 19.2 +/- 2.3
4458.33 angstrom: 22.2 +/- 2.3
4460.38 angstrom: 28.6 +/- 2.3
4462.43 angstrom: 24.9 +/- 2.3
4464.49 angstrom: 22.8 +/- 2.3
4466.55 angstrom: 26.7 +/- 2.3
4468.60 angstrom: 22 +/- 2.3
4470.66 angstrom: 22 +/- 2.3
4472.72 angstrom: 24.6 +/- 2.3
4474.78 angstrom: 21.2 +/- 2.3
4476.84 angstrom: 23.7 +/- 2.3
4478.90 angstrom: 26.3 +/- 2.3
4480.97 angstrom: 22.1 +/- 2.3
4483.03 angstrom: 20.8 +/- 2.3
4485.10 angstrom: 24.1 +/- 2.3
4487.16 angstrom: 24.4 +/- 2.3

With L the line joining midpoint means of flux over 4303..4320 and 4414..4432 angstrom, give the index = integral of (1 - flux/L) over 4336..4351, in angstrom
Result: 6.8 angstrom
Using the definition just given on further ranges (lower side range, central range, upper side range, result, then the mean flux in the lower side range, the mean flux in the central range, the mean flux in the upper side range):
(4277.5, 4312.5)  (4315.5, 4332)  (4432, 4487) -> 3.38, 23.7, 18.8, 23.2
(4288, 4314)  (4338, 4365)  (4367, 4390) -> 6.41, 23.3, 16.6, 21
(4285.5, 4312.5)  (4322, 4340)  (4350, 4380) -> 4.68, 23.2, 16.3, 20.8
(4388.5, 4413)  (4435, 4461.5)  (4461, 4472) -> 1.09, 22.9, 22.6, 23.9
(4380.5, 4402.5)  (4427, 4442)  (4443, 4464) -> -0.52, 22.6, 23.5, 22.8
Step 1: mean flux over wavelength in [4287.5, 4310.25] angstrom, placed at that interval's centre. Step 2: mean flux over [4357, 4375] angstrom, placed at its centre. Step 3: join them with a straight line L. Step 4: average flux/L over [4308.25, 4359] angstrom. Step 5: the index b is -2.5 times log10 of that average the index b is 0.26 mag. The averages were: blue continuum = 23.3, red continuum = 21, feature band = 17.5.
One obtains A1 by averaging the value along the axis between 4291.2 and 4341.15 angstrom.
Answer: 20.2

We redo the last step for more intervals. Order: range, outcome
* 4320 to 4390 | 18.4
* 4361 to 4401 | 21.6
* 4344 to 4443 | 21.3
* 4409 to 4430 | 22.3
